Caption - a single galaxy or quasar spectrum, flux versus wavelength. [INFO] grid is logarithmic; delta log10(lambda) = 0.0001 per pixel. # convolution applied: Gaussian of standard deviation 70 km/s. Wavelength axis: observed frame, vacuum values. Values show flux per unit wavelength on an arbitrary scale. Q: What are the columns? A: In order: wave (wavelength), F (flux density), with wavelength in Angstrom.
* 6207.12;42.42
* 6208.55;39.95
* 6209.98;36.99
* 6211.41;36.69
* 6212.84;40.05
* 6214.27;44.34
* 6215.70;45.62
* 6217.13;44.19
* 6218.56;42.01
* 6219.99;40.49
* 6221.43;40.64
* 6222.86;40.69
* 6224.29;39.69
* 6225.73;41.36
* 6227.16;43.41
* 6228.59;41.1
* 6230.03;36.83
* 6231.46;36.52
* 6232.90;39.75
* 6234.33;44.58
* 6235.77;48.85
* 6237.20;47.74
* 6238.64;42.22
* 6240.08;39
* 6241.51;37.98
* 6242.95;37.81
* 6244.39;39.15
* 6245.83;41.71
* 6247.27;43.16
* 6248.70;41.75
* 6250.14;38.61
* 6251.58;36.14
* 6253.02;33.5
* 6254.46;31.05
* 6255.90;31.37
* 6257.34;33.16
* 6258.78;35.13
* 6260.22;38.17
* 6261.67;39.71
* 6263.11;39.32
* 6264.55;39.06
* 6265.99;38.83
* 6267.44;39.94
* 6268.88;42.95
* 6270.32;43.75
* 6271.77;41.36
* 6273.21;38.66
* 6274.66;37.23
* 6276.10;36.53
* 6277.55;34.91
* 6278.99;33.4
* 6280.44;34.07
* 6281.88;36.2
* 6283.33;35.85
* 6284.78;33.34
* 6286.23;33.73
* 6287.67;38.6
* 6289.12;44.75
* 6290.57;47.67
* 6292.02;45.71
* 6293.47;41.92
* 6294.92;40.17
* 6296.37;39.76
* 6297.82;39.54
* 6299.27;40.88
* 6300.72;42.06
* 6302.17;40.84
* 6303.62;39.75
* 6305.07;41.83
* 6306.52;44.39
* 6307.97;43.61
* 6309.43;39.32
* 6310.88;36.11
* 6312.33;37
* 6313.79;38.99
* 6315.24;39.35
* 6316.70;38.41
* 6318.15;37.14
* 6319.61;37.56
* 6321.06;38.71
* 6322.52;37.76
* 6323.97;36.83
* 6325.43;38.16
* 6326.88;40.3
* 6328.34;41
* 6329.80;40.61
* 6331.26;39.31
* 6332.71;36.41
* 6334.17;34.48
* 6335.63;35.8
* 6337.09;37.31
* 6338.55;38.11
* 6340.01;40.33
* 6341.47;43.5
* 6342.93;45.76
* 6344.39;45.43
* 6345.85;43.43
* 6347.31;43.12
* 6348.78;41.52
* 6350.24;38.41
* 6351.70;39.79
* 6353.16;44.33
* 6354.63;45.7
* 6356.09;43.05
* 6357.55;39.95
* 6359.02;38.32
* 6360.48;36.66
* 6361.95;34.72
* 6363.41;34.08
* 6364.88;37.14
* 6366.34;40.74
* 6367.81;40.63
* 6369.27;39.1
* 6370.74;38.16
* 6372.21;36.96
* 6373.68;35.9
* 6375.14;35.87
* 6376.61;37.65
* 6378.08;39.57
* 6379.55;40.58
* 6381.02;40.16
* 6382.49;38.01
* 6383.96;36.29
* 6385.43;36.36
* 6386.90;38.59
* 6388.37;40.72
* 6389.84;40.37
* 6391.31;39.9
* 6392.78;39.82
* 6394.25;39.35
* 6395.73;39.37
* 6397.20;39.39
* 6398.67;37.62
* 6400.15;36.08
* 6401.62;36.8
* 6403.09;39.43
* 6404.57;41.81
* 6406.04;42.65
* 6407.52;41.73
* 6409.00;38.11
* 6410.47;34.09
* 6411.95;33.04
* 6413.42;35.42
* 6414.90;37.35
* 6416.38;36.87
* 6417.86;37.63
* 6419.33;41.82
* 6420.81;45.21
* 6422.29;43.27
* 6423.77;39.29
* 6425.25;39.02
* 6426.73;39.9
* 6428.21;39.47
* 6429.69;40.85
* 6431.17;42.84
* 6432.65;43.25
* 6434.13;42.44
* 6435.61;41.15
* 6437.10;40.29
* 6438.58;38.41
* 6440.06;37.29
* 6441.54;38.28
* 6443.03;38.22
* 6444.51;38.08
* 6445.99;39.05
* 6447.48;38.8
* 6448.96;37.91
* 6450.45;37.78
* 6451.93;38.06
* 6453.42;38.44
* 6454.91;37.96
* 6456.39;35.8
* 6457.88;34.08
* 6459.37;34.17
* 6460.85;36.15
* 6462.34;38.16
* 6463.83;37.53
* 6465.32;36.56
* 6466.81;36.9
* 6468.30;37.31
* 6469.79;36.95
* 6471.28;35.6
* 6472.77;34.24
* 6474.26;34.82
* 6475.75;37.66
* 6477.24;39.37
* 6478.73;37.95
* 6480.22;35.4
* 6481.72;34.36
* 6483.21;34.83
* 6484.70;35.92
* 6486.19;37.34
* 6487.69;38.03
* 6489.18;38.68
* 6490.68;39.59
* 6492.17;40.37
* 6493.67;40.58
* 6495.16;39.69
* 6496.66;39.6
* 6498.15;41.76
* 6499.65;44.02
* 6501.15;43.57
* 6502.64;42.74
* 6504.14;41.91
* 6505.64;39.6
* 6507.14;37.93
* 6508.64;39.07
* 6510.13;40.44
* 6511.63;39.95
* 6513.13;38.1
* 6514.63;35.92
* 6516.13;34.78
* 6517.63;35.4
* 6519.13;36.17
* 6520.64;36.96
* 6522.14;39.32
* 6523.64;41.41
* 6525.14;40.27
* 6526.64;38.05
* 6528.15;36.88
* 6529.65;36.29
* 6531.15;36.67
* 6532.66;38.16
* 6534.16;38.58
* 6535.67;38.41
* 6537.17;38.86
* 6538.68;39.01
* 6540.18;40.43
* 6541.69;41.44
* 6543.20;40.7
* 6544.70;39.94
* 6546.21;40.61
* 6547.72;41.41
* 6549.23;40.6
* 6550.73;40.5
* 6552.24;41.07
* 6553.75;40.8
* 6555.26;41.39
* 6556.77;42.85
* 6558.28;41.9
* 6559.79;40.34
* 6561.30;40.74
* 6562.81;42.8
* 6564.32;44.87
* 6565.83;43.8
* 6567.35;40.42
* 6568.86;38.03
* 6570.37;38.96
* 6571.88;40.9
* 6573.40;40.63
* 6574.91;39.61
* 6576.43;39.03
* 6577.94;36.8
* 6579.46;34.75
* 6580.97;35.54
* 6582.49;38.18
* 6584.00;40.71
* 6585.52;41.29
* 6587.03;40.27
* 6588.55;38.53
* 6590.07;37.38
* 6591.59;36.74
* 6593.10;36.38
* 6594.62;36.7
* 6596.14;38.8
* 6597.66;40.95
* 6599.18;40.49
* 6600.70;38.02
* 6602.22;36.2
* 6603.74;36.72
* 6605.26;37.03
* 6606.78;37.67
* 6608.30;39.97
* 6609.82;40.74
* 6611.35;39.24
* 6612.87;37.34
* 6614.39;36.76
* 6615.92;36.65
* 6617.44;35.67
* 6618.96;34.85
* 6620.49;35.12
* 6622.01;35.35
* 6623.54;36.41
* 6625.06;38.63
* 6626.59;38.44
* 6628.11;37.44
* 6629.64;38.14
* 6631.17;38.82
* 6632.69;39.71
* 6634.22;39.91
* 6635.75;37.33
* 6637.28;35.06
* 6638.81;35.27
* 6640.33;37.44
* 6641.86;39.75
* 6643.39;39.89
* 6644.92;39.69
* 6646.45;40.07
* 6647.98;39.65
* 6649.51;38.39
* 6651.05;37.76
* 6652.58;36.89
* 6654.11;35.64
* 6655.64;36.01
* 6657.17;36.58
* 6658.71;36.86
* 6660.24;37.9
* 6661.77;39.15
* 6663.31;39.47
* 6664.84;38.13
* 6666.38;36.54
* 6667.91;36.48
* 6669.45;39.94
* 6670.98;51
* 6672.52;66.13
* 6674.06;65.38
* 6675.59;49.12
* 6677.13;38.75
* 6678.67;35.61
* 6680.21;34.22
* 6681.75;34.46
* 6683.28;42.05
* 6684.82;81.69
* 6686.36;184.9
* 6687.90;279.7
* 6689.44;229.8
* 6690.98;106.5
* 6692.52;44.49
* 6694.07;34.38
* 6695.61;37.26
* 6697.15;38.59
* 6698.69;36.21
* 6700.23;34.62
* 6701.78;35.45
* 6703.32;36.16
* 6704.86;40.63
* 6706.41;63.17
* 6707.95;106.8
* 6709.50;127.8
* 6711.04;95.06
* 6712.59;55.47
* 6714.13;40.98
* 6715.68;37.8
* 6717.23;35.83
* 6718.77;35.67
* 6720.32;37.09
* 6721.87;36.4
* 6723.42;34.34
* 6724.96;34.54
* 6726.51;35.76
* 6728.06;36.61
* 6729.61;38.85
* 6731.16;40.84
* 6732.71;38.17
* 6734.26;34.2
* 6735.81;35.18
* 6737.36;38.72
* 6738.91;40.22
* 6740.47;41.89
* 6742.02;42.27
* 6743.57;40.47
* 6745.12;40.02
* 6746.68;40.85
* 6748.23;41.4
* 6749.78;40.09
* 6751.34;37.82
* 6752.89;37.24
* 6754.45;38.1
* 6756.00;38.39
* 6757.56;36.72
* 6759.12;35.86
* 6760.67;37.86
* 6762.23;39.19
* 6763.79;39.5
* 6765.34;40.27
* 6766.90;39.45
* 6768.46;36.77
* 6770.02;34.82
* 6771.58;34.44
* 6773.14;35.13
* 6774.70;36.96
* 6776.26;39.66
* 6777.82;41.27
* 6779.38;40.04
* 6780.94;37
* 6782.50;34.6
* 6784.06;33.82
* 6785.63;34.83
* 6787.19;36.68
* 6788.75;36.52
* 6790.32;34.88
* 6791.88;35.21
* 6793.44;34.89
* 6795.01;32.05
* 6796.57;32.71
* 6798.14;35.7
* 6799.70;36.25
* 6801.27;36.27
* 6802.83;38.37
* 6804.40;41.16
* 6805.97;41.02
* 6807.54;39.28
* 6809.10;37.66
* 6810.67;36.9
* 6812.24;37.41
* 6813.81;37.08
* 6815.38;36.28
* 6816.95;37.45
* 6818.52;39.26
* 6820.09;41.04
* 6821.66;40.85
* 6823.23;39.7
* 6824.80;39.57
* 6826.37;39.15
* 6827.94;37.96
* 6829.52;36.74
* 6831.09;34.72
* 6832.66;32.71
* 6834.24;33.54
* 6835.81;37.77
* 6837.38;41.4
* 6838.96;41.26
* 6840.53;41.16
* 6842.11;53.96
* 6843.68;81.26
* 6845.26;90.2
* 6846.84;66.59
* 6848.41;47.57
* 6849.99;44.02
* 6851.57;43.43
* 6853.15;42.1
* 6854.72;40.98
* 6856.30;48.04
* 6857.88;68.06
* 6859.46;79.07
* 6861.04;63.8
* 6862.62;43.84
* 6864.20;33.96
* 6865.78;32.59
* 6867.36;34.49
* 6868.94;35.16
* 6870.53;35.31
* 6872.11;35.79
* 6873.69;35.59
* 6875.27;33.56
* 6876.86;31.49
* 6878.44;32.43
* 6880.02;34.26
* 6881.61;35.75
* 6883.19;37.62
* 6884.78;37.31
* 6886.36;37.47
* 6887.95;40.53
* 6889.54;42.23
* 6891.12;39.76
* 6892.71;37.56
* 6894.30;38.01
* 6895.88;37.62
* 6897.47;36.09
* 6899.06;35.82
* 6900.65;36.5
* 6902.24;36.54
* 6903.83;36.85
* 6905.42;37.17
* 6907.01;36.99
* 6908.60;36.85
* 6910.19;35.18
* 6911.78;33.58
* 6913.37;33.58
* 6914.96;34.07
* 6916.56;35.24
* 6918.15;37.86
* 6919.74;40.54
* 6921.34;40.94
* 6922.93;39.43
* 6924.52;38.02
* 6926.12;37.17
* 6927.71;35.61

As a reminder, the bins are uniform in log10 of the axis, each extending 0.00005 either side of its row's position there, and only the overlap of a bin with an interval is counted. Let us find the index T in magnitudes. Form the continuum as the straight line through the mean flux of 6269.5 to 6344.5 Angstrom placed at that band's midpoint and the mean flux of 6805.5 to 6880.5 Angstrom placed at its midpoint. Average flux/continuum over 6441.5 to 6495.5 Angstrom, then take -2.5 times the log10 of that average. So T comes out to 0.09 mag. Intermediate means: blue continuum 39.3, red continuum 43.1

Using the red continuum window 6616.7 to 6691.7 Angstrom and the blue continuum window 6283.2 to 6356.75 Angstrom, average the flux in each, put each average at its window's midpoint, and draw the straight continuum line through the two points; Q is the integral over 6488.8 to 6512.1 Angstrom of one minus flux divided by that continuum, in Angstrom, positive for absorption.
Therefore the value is 3.3 Angstrom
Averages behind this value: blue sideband 40.2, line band 40.6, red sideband 53.5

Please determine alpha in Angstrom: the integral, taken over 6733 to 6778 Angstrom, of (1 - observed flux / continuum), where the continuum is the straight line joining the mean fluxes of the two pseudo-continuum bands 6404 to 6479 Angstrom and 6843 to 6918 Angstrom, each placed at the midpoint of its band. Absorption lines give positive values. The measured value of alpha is 2.9 Angstrom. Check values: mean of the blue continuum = 38.4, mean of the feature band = 38.4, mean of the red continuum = 42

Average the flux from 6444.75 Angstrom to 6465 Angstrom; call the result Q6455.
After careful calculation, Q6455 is 37.2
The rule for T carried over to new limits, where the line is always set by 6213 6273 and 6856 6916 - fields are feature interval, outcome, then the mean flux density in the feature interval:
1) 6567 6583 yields 0.03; 38.4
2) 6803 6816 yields 0.02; 38.4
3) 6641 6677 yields -0.06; 41.5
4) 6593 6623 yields 0.06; 37.5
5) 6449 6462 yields 0.09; 36.7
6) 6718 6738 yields 0.08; 36.6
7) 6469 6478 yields 0.09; 36.5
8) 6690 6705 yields -0.20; 47.2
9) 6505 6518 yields 0.05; 38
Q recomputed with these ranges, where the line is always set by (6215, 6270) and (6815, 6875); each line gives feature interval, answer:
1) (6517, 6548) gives 2.6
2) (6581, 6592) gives 1.0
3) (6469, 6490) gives 2.7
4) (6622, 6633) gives 1.3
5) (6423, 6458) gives 2.0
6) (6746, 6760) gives 1.8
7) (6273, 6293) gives 1.1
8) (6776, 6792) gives 2.7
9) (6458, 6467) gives 1.1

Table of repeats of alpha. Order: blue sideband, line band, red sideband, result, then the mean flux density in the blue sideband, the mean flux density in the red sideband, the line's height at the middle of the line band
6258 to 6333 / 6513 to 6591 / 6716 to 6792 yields -2.15 Angstrom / 39.2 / 37.6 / 38.3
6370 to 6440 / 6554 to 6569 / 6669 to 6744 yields 2.29 Angstrom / 39.1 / 58.9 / 49.4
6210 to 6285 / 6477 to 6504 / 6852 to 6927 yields 0.05 Angstrom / 39.2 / 39.2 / 39.2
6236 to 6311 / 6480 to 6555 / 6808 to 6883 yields 3.18 Angstrom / 39.2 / 43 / 40.8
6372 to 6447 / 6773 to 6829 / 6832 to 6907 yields 6.53 Angstrom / 39.1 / 42.9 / 42.3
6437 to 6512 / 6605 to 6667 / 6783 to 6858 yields 3.10 Angstrom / 38.2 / 41.5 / 39.7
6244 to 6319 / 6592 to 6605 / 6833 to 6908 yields 0.98 Angstrom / 38.8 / 42.9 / 41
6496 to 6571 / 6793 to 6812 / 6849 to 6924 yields 1.28 Angstrom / 39.9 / 39.5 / 39.6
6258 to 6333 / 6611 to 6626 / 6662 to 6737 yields 4.98 Angstrom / 39.2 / 58.6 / 54.7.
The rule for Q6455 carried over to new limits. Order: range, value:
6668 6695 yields 82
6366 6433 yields 39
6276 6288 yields 35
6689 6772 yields 46.8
